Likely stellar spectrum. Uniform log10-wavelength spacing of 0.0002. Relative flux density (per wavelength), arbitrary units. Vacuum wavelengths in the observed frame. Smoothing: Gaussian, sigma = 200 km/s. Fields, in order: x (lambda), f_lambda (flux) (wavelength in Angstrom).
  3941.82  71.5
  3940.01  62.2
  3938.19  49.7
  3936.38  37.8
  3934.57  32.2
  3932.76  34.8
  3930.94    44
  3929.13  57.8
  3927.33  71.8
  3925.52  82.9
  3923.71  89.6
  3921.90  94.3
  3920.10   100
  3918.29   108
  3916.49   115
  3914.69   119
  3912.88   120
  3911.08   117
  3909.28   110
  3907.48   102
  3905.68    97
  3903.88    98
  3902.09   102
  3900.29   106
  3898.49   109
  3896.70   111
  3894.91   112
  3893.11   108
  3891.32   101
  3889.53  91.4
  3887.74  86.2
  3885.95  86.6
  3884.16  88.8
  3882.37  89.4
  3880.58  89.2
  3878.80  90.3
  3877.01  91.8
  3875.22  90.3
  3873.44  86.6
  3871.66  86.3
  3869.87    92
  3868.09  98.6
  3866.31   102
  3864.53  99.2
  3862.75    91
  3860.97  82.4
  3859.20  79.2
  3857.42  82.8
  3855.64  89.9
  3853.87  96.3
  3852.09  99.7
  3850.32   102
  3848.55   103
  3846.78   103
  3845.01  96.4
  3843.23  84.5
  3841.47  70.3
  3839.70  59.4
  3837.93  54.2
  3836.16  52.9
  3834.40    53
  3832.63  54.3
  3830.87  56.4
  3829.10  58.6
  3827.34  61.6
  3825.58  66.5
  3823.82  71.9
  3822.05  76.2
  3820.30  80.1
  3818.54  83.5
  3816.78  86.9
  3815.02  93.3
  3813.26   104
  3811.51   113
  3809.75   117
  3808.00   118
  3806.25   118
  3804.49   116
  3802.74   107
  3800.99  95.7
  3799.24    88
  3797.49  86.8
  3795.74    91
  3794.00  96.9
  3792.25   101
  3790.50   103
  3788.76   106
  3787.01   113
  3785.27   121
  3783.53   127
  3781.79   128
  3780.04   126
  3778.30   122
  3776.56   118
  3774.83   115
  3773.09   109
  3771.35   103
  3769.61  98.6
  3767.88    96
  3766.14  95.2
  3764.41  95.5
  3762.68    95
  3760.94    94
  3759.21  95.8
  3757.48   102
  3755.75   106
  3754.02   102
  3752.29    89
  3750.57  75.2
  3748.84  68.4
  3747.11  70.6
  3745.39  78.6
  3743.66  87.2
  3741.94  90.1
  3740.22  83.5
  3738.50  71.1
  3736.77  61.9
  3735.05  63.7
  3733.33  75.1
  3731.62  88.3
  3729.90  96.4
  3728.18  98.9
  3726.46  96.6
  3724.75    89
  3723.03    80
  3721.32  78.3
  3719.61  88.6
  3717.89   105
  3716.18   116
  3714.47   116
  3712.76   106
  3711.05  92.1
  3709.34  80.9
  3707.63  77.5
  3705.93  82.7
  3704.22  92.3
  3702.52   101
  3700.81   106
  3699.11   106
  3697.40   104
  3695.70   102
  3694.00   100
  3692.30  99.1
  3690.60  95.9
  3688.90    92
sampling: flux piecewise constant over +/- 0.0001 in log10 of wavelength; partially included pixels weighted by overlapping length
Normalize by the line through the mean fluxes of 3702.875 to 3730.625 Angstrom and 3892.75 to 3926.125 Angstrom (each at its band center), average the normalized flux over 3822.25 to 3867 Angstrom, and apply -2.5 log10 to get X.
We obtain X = 0.28 mag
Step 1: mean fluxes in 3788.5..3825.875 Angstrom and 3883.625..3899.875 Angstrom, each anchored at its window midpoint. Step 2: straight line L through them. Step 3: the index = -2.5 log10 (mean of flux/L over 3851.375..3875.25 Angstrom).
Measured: 0.09 mag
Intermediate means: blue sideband 96.6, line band 91.1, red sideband 99.8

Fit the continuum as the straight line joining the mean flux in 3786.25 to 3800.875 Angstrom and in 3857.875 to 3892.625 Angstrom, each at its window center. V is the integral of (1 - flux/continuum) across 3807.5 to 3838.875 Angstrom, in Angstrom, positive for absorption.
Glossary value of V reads 6.00 Angstrom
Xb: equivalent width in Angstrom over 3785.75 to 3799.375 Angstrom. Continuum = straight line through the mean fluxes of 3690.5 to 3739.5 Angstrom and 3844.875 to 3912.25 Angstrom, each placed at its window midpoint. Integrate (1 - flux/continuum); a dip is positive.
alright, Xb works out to -0.8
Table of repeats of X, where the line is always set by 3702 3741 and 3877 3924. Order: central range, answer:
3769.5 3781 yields -0.23 mag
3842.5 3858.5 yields 0.03 mag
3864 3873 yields 0.05 mag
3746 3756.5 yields 0.07 mag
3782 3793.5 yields -0.20 mag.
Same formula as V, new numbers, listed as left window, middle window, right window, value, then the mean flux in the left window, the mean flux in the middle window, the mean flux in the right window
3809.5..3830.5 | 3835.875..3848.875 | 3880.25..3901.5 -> 1.5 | 82.7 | 78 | 98.5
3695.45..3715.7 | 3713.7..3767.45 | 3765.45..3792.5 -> 7.9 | 97.4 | 88.8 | 112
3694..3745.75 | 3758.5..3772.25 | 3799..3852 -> -1.3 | 90.7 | 96.6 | 85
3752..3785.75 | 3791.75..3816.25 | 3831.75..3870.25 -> -1.5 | 107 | 103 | 83.9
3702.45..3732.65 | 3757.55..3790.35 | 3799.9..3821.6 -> -3.3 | 93.4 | 109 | 102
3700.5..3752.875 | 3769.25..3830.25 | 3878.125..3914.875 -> -4.8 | 87.1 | 100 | 101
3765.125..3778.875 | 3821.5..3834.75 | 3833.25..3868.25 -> 4.2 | 107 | 62.3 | 84.5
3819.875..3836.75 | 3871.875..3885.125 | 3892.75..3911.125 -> 0.4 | 62.9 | 89.3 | 106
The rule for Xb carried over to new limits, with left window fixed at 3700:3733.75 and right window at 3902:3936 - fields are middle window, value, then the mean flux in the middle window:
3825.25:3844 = 6.1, 60.8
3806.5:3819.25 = -1.7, 103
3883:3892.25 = -0.2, 90.9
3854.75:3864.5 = 0.4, 86.3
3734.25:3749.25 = 2.8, 75.2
